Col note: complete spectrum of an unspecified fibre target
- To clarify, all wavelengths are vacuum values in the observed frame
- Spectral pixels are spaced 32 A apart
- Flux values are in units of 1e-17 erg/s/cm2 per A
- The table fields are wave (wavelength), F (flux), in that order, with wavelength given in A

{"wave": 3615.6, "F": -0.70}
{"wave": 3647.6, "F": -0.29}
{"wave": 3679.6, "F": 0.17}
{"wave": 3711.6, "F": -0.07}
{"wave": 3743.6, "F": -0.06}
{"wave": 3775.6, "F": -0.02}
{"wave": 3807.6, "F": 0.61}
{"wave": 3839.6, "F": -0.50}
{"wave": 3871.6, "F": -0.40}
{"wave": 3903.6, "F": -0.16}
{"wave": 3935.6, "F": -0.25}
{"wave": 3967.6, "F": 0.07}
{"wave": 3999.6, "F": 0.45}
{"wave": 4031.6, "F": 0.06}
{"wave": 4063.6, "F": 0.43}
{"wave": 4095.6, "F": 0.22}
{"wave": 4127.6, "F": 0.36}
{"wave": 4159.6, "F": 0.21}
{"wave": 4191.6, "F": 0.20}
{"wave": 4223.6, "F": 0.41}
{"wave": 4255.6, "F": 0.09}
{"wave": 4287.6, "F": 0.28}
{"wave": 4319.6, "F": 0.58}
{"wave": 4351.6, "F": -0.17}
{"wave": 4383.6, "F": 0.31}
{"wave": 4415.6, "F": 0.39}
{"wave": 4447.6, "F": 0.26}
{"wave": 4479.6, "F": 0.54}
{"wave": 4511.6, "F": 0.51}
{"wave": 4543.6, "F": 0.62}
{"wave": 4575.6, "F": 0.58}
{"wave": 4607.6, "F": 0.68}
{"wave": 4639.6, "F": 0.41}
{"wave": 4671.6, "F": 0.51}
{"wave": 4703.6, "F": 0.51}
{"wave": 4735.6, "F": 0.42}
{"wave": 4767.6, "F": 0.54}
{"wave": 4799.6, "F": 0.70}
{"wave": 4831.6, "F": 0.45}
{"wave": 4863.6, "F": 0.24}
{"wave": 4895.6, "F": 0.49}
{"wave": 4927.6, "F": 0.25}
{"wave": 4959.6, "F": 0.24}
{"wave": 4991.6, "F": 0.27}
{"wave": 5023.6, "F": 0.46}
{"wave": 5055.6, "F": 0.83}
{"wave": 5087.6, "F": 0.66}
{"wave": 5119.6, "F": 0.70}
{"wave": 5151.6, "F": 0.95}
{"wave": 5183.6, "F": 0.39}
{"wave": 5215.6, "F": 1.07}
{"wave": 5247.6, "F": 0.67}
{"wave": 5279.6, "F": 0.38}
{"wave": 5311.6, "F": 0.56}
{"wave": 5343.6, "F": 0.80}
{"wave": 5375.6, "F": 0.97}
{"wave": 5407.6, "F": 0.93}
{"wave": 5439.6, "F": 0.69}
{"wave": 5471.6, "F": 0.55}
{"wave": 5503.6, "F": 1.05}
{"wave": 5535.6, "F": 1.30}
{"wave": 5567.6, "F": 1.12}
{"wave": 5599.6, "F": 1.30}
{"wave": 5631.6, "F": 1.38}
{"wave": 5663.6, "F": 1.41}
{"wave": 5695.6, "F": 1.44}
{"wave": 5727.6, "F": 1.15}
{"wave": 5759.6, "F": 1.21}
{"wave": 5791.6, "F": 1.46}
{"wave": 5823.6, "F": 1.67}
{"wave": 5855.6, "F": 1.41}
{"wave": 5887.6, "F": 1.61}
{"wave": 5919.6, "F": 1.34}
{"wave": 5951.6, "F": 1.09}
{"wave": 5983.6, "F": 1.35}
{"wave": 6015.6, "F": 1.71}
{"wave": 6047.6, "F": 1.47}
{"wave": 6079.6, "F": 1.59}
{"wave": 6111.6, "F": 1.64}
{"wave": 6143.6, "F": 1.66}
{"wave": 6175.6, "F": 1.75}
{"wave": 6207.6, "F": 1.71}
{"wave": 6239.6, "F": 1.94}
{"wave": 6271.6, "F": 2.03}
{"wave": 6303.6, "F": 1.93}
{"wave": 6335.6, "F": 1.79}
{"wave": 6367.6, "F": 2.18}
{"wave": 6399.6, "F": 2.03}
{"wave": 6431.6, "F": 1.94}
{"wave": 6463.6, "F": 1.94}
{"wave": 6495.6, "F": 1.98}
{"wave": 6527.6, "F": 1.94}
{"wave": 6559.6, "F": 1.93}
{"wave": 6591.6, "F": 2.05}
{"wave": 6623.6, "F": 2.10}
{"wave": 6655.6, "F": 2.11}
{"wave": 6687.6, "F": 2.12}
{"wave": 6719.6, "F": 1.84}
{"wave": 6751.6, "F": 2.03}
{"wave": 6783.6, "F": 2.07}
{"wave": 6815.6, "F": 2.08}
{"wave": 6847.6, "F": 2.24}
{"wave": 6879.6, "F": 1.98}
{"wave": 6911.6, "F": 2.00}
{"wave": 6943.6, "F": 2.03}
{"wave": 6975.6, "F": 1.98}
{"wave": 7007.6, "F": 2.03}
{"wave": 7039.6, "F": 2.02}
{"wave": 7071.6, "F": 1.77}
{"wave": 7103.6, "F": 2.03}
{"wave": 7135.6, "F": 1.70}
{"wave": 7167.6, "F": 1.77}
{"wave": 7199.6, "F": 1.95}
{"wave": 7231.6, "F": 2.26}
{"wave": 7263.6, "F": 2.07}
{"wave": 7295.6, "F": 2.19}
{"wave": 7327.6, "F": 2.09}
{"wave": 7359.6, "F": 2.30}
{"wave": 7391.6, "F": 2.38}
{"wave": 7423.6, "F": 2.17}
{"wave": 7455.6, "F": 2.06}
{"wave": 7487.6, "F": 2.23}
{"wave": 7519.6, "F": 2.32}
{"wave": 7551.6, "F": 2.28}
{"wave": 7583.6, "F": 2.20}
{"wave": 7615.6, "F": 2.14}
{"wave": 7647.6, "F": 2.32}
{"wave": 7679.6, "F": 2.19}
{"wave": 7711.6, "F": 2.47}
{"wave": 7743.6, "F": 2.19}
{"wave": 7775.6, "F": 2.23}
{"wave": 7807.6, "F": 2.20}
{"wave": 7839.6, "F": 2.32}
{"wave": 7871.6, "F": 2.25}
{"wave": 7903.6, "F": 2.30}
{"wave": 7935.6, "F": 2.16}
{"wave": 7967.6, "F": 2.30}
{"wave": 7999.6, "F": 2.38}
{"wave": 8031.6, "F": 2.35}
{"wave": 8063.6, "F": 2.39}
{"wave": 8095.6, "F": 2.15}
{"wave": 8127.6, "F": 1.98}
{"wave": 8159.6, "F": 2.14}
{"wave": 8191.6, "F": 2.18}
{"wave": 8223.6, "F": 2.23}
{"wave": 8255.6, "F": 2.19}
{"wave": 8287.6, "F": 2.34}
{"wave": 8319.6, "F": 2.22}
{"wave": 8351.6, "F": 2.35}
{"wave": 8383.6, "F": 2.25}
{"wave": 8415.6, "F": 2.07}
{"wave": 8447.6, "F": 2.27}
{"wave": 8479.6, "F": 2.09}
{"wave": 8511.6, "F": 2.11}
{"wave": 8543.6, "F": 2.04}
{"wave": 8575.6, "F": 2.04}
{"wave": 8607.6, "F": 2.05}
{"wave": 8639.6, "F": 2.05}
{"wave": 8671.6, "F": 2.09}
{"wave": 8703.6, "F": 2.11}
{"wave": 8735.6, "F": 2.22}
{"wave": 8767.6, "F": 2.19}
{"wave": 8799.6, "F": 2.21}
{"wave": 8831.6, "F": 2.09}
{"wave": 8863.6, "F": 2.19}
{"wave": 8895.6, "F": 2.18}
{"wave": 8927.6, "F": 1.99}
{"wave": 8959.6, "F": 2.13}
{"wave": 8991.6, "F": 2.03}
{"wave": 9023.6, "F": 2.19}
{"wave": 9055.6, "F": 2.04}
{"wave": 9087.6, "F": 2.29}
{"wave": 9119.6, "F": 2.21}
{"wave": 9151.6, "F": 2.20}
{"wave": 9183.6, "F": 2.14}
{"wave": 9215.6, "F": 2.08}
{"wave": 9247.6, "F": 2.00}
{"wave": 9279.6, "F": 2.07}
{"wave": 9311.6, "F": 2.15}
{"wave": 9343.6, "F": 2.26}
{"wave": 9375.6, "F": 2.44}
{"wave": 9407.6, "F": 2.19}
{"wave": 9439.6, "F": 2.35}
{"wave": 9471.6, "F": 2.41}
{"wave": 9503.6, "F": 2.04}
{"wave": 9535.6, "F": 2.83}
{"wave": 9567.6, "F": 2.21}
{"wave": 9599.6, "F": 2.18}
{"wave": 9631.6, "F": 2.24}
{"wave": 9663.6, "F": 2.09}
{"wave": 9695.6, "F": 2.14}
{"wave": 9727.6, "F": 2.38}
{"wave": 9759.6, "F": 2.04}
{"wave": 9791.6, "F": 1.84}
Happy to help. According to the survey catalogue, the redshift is 0.38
